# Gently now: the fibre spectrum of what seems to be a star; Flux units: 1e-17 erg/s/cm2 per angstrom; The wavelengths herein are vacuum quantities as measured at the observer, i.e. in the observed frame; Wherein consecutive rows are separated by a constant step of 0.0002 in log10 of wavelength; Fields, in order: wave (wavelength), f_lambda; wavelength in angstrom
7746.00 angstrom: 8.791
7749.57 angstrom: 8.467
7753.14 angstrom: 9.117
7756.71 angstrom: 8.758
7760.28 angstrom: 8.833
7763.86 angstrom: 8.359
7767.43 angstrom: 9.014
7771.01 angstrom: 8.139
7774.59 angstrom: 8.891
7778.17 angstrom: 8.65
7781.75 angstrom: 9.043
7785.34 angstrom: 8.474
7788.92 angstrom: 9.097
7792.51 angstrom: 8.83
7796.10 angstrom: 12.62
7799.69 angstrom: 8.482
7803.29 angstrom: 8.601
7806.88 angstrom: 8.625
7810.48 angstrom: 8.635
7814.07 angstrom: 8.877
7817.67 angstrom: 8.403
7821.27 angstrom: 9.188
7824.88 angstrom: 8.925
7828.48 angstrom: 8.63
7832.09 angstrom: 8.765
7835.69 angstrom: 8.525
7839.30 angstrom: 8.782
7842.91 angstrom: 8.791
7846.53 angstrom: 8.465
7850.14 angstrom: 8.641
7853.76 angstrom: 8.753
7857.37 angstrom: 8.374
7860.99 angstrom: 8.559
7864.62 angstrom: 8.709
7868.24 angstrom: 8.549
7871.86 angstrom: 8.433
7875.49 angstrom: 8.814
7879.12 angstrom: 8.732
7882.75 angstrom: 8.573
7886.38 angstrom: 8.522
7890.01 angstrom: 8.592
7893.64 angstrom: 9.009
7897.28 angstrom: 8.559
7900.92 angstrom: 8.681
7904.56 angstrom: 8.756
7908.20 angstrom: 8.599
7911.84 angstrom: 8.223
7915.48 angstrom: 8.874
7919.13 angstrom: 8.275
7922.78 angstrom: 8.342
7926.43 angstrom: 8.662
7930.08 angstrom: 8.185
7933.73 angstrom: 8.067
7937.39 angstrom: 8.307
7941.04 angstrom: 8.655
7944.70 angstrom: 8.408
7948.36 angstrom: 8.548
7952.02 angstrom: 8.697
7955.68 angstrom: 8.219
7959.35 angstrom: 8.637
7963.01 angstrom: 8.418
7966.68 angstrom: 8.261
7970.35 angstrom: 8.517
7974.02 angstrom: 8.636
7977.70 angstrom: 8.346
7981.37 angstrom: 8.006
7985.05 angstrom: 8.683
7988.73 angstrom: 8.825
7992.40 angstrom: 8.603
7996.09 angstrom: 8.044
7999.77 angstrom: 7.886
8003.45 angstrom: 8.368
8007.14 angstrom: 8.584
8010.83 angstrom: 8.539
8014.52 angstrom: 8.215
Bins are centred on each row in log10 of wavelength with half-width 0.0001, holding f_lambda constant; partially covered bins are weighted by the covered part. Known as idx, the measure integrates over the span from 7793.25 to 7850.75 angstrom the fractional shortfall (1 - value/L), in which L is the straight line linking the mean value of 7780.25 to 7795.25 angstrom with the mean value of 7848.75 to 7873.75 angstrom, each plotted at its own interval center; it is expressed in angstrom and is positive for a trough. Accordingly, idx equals -0.5 angstrom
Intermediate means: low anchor 9.09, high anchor 8.57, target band 8.94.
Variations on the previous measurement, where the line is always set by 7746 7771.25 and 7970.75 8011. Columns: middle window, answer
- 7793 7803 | -1.58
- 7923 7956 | 0.21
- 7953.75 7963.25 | 0.02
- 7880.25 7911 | -0.42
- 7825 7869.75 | -0.23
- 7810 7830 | -0.36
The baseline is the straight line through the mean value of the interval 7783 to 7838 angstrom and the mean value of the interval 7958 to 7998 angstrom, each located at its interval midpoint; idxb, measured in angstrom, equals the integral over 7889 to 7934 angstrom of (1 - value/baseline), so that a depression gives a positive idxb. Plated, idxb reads 0.6 angstrom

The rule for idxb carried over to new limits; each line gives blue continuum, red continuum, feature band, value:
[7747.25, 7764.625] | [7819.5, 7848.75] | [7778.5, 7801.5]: -1.7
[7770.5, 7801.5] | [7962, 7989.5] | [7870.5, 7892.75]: 0.4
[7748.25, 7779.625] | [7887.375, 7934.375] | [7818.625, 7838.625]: -0.4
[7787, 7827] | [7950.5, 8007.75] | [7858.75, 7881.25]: 0.6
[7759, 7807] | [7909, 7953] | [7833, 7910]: 0.2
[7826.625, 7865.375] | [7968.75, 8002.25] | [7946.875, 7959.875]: -0.1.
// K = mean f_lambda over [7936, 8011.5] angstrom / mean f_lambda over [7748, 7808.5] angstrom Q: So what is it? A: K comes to 0.94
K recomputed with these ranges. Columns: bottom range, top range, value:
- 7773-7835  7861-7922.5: 0.96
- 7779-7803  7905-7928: 0.91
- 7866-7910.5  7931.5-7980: 0.98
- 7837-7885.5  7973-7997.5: 0.98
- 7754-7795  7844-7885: 0.98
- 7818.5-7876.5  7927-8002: 0.97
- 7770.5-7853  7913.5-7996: 0.95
